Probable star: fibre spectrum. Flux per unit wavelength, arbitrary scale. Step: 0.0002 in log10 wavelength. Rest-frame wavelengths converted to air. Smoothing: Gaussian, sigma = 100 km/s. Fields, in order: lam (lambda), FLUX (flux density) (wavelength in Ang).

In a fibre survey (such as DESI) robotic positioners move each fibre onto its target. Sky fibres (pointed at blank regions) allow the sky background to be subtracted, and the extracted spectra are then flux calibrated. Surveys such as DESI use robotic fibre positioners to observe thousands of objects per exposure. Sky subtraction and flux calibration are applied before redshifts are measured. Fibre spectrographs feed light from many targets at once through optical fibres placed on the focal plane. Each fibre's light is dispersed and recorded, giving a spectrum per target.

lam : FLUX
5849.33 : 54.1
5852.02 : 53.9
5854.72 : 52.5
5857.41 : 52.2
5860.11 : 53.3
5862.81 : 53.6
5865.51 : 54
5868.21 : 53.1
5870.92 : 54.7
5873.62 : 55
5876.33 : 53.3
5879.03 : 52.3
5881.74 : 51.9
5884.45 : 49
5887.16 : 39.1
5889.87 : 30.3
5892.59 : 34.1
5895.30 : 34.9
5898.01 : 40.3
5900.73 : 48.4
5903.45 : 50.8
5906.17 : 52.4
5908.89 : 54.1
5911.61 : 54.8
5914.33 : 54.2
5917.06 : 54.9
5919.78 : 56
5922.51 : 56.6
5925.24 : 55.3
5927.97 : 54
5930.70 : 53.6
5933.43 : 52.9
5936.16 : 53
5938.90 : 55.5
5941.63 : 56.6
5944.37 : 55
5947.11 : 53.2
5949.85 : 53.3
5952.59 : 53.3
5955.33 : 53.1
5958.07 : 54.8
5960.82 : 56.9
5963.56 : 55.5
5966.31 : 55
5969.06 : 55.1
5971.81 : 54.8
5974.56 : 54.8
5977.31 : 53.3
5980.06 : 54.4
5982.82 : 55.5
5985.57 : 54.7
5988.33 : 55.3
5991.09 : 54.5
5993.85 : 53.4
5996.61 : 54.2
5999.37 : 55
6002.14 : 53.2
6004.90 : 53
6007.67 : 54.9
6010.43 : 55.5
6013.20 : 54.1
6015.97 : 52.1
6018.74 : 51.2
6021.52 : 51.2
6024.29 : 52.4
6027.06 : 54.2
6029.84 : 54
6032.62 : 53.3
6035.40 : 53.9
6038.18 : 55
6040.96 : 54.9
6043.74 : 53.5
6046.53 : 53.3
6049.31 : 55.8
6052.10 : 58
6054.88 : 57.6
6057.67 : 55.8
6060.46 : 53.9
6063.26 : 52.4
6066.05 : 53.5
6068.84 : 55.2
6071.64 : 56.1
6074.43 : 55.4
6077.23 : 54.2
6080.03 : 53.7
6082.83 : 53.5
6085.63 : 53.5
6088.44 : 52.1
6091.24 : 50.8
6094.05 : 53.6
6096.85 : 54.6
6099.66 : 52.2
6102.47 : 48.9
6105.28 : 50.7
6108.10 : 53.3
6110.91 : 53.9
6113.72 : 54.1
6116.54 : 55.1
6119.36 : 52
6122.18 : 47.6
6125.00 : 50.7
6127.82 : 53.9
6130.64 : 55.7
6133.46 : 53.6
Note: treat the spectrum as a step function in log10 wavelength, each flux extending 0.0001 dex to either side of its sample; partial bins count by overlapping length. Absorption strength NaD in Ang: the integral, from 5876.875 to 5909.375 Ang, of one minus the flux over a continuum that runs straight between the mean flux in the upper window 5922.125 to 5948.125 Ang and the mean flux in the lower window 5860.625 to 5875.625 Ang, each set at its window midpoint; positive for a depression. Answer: 5.6 Ang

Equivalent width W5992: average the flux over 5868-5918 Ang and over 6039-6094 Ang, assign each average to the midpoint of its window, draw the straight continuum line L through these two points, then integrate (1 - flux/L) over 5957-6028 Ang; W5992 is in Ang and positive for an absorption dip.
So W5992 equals -3.4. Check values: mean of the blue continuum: 48.1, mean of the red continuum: 54.4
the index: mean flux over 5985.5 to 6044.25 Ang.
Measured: 53.8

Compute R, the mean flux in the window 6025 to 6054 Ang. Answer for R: 54.6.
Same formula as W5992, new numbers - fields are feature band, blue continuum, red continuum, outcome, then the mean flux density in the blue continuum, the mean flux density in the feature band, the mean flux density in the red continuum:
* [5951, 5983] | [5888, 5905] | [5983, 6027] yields -3.8 Ang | 39.9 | 54.7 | 53.7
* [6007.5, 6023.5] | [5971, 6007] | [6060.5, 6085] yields 0.4 Ang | 54.3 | 53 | 54.2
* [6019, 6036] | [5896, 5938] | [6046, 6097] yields 0.3 Ang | 52.5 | 53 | 54.4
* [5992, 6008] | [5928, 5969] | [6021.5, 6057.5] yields 0.2 Ang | 54.4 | 53.9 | 54.6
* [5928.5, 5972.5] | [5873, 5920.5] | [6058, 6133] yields -4.6 Ang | 47.9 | 54.5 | 53.1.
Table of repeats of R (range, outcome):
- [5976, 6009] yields 54.3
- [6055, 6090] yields 54.2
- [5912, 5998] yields 54.6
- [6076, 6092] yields 53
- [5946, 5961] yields 53.9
